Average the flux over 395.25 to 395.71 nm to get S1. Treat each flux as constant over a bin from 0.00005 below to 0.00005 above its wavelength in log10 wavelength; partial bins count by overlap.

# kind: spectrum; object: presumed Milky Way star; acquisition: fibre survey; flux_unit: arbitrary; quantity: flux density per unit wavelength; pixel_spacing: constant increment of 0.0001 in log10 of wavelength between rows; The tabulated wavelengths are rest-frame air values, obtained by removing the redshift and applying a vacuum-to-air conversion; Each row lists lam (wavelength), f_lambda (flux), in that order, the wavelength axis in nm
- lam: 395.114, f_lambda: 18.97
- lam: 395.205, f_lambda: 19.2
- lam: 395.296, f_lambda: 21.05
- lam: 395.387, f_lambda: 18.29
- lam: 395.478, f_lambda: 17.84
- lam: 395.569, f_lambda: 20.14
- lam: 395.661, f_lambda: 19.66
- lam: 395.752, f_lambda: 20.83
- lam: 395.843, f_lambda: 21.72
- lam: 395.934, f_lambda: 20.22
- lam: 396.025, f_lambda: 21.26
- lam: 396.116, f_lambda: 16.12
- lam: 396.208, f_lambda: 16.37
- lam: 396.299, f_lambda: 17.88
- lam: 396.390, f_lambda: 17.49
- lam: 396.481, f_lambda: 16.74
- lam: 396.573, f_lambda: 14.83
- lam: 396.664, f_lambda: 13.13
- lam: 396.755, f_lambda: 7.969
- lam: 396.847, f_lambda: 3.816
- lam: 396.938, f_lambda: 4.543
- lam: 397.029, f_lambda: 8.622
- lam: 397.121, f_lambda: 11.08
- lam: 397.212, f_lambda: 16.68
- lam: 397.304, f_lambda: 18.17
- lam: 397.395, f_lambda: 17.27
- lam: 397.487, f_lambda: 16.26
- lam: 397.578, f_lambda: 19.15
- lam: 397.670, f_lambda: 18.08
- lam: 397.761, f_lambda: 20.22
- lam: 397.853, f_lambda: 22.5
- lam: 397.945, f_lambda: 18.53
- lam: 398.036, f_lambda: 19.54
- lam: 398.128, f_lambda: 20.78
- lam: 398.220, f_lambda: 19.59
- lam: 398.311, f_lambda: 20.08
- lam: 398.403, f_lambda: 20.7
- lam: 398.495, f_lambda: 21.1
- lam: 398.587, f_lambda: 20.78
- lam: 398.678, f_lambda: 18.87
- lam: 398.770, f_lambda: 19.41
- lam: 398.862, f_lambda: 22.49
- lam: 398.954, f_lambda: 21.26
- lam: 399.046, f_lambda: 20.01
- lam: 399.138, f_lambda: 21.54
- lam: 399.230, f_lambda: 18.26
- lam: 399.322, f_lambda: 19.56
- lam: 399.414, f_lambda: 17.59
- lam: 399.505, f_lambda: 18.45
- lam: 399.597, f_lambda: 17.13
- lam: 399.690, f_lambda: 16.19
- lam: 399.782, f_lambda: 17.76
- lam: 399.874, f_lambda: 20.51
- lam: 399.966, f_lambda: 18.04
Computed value 19.4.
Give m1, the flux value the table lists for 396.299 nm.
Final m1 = 17.88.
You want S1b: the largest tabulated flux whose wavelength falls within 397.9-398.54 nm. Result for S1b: 21.1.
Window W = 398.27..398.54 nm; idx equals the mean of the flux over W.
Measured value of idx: 20.6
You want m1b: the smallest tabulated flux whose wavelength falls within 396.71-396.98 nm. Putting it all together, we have 3.816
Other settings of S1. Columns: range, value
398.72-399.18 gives 20.9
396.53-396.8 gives 12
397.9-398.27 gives 19.7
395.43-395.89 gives 20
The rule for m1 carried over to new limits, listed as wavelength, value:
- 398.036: 19.54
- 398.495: 21.1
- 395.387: 18.29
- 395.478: 17.84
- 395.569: 20.14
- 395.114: 18.97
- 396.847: 3.816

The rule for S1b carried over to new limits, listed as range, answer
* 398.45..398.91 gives 22.49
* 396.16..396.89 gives 17.88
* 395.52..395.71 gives 20.14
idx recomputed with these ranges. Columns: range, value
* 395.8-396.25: 19.1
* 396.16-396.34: 17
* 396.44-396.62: 15.7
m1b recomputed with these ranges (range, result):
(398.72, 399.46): 17.59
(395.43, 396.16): 16.12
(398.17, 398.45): 19.59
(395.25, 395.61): 17.84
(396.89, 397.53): 4.543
